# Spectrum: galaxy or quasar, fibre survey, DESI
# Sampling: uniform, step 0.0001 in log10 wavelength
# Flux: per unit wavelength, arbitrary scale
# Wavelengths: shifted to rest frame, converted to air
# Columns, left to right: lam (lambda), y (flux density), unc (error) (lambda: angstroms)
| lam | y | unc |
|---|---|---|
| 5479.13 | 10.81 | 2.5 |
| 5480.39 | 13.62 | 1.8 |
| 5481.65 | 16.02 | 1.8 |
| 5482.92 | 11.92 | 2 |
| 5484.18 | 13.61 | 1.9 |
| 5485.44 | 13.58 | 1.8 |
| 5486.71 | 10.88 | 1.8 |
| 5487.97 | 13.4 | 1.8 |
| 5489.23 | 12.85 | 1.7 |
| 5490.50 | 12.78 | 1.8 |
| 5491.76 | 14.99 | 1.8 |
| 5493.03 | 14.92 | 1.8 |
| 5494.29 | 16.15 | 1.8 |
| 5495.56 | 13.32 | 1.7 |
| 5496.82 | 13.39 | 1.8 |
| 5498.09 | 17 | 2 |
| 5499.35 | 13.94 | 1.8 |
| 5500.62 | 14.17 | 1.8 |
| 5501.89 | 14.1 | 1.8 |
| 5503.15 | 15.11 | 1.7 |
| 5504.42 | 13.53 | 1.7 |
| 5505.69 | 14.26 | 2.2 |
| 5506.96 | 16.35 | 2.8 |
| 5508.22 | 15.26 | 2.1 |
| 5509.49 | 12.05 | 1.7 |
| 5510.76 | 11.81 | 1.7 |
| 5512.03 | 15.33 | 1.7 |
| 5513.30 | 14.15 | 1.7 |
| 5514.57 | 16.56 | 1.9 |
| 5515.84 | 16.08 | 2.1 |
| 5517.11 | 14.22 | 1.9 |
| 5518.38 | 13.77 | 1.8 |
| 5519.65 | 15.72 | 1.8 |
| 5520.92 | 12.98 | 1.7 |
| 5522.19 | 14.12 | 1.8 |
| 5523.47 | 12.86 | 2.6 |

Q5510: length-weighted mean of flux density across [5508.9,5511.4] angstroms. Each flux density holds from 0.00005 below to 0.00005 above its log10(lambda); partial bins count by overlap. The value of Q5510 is 11.9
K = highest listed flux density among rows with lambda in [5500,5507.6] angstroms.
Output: 16.35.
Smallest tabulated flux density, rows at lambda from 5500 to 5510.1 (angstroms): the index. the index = 12.05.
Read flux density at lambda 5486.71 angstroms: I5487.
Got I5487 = 10.88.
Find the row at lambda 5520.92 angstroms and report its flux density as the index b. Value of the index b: 12.98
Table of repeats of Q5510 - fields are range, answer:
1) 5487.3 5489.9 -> 13.1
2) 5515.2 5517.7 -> 15.2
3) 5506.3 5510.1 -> 14.6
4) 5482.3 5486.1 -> 13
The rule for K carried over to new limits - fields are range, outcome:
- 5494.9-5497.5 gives 13.39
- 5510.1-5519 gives 16.56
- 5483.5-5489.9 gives 13.61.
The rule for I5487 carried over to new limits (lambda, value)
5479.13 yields 10.81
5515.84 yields 16.08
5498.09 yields 17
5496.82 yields 13.39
